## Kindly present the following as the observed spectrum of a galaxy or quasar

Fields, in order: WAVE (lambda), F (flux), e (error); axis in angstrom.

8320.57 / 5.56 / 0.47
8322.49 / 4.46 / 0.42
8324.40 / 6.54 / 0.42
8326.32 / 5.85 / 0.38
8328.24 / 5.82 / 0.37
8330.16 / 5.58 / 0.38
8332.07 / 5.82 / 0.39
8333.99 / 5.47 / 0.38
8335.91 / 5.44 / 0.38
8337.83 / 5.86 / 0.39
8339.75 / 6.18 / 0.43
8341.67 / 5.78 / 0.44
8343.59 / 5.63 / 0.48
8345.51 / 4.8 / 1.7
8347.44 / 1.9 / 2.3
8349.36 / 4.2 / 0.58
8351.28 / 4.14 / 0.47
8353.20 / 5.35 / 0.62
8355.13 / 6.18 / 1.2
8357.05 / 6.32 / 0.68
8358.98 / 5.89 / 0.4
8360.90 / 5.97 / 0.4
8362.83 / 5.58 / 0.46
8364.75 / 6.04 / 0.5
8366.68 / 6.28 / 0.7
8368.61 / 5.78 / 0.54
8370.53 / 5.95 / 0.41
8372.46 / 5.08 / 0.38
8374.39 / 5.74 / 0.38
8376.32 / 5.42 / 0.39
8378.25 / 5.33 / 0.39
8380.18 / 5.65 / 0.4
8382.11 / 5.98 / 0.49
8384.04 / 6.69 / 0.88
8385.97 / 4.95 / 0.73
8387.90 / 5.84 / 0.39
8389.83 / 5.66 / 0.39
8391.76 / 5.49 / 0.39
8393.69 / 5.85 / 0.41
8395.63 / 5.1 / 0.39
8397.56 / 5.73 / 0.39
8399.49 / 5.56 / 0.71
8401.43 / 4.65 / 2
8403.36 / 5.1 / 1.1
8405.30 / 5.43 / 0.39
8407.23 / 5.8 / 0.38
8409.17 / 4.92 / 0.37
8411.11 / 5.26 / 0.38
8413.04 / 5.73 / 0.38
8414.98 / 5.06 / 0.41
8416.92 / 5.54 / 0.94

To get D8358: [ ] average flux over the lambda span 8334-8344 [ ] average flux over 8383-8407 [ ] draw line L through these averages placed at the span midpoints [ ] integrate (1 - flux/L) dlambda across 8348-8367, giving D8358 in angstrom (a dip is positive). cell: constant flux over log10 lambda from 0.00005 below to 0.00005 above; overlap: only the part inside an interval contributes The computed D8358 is 0.60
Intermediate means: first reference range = 5.76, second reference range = 5.52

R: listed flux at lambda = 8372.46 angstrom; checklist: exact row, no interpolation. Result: 5.08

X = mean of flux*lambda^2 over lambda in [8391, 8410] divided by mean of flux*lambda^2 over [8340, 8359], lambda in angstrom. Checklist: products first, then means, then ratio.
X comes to 1.1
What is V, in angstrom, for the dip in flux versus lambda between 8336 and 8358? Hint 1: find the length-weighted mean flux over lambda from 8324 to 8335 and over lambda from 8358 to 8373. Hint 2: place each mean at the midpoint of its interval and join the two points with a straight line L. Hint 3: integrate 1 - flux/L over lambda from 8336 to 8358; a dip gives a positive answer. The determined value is 2.6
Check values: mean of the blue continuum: 5.81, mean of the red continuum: 5.84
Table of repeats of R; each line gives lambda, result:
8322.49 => 4.46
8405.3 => 5.43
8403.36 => 5.1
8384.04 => 6.69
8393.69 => 5.85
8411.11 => 5.26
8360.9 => 5.97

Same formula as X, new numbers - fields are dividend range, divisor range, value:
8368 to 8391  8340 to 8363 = 1.11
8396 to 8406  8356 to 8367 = 0.89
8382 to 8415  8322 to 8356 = 1.05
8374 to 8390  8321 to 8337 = 1.03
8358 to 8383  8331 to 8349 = 1.12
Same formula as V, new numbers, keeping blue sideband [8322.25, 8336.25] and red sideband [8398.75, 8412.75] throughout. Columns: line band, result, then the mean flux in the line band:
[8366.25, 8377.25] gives -0.46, 5.68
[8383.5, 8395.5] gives -0.70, 5.67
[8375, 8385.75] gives -0.69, 5.75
